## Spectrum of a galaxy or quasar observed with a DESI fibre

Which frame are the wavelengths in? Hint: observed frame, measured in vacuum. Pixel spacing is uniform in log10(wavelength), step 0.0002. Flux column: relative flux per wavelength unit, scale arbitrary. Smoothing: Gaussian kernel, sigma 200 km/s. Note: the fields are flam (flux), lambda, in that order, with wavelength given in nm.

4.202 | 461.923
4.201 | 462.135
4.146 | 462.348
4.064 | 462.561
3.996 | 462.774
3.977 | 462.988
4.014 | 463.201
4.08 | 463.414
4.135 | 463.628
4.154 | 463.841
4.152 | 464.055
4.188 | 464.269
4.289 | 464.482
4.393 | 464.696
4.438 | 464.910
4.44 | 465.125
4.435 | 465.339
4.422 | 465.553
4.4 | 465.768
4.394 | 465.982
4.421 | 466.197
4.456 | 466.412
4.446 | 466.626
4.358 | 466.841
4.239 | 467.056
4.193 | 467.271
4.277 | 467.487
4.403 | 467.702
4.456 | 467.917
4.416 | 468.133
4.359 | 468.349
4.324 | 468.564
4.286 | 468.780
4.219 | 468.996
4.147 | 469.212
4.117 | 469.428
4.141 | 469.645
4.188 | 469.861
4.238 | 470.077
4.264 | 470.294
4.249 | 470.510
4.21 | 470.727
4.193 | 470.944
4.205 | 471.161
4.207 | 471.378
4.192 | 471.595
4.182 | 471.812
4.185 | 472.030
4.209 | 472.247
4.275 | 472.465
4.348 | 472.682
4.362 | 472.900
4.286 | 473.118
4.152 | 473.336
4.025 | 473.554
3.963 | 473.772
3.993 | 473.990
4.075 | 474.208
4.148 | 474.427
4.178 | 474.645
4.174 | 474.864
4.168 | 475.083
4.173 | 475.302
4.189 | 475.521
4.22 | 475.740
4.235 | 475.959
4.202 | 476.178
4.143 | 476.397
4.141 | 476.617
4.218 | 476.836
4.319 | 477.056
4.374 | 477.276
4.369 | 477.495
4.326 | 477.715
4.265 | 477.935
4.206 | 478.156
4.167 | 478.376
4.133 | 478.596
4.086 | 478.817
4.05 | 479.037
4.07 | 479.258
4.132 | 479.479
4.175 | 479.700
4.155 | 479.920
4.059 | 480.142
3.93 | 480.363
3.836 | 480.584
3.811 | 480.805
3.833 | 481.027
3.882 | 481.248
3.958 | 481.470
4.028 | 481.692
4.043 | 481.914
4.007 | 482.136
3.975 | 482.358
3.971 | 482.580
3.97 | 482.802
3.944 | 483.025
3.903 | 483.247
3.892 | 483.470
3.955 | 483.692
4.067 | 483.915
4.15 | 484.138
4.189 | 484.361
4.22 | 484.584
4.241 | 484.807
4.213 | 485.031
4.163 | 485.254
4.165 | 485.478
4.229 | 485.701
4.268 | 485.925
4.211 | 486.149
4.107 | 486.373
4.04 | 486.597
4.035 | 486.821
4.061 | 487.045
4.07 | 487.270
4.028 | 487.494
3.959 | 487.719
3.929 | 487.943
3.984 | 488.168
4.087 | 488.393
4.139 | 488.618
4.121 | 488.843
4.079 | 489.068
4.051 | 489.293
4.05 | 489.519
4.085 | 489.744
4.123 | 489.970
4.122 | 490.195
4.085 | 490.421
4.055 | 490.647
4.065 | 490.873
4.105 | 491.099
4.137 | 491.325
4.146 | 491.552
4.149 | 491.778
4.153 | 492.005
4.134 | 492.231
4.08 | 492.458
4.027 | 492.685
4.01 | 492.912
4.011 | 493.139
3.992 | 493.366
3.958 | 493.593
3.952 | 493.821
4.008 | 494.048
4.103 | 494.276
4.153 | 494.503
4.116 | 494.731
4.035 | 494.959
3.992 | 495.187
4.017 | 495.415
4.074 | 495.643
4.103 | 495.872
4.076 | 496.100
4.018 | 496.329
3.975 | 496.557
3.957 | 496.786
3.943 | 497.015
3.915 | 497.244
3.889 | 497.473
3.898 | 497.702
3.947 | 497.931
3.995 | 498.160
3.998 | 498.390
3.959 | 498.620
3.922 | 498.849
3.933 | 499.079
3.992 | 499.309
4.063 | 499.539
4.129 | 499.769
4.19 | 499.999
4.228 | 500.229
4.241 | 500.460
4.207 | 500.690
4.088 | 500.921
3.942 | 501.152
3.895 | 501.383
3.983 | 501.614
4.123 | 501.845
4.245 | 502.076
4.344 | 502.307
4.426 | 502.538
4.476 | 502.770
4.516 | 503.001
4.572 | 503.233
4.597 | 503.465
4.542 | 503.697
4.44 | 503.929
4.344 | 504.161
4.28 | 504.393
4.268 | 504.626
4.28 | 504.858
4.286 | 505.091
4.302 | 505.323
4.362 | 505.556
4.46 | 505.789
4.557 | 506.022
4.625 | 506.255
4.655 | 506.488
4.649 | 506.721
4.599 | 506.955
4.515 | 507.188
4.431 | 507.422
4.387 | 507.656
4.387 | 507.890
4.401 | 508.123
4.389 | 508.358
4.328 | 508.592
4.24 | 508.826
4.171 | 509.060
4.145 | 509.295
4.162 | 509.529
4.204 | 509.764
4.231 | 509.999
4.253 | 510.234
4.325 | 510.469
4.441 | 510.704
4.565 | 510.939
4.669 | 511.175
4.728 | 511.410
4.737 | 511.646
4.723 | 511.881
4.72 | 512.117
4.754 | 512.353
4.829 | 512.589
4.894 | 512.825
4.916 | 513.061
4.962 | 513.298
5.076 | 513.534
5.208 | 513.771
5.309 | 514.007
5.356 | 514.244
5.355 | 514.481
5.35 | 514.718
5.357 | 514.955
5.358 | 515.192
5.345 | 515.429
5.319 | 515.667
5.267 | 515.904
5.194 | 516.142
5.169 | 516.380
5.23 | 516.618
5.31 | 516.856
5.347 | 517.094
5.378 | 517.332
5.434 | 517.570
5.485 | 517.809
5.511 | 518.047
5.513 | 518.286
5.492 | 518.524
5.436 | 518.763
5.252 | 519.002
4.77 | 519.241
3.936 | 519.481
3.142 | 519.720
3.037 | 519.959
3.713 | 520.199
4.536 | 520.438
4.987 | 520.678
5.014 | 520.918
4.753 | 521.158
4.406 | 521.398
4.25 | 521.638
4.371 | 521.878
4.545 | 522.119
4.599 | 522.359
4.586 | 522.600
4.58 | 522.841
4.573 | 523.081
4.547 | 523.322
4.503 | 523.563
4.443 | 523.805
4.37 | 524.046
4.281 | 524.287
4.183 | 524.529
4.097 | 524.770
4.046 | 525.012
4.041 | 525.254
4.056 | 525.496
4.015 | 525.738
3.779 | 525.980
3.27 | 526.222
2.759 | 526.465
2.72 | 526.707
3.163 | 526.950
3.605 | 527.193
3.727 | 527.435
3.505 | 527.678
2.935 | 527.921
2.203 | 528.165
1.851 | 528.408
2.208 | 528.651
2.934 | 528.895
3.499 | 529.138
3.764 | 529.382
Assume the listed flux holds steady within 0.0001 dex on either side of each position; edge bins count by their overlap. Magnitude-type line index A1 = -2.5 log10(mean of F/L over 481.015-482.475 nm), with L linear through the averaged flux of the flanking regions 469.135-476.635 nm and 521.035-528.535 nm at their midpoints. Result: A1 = 0.044 mag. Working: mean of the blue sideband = 4.18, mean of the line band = 3.97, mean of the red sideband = 3.89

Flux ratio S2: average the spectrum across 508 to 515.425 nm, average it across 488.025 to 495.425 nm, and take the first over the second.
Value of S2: 1.2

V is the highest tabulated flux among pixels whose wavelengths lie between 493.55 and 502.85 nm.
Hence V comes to 4.476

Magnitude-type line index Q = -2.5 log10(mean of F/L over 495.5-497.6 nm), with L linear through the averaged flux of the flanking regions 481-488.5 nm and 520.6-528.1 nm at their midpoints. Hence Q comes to 0.02 mag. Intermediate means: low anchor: 4.05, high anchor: 4.07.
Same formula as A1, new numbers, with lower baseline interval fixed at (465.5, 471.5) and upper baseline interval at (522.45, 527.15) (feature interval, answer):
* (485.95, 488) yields 0.04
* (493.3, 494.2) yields 0.05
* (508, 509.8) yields -0.05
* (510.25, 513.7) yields -0.17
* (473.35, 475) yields 0.05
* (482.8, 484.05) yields 0.07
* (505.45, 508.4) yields -0.10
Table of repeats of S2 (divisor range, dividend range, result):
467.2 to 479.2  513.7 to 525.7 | 1.13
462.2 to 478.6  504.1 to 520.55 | 1.12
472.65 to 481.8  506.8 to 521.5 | 1.16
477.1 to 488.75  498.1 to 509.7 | 1.05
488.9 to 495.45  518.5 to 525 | 1.09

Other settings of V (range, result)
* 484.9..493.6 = 4.268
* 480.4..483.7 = 4.043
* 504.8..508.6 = 4.655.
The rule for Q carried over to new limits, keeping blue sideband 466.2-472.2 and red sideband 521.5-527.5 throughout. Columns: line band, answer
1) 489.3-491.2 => 0.03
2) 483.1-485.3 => 0.03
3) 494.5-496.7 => 0.03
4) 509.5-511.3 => -0.07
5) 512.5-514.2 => -0.23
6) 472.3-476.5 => 0.02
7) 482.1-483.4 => 0.07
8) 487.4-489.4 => 0.04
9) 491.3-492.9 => 0.02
